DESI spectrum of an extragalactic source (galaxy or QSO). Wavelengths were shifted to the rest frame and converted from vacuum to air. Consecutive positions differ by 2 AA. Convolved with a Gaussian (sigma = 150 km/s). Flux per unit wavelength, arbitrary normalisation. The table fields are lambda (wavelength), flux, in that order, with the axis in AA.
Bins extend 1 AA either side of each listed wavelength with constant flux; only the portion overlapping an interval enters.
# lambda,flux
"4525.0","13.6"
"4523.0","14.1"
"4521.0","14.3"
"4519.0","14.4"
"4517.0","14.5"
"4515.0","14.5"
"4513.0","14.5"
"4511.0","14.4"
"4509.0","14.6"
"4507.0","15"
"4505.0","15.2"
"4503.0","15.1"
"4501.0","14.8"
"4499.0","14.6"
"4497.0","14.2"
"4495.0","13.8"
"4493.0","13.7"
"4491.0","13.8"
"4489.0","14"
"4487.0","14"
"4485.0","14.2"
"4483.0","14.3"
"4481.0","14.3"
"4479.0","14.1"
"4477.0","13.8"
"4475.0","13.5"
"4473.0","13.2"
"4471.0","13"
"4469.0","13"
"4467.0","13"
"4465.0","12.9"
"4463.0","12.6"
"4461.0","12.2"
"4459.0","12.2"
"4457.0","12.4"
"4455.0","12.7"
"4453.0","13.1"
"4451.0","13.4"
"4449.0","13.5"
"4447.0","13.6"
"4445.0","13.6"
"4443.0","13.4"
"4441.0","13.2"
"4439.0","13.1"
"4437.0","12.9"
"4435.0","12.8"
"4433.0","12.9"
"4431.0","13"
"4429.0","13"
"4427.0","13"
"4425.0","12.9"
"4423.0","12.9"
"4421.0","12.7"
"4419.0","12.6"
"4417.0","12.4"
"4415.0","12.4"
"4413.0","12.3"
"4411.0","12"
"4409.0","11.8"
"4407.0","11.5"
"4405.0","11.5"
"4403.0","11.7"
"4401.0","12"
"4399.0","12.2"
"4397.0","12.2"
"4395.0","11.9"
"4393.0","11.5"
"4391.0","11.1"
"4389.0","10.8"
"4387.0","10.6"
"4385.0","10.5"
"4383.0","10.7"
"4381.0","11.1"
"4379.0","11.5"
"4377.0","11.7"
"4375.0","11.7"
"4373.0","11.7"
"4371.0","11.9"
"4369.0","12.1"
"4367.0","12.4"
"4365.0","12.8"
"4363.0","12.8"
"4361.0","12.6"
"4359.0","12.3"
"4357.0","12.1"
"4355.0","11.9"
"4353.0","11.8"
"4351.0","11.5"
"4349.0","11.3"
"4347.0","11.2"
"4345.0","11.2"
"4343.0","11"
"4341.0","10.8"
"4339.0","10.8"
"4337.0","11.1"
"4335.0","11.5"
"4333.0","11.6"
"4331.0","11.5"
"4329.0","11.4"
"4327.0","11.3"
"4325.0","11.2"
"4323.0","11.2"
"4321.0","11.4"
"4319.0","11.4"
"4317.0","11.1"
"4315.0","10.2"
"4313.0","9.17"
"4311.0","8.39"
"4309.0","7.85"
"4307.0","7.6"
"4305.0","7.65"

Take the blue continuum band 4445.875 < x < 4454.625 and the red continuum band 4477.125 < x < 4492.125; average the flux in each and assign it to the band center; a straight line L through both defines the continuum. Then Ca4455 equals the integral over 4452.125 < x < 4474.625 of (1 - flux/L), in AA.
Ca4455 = 1.42 AA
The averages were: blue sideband 13.4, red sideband 14.1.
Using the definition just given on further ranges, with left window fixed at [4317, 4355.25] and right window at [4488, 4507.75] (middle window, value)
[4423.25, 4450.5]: 0.2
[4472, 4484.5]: 0.1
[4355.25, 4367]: -0.7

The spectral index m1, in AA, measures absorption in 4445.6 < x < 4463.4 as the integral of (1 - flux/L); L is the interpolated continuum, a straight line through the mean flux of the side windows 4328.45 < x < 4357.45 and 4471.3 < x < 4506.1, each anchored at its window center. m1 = 0.8 AA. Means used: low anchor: 11.4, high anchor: 14.1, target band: 12.9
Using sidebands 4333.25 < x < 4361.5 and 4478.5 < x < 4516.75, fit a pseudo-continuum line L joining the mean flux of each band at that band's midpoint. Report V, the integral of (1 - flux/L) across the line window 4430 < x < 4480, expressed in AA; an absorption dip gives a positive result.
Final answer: 1.74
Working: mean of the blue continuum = 11.5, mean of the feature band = 13.1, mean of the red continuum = 14.4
